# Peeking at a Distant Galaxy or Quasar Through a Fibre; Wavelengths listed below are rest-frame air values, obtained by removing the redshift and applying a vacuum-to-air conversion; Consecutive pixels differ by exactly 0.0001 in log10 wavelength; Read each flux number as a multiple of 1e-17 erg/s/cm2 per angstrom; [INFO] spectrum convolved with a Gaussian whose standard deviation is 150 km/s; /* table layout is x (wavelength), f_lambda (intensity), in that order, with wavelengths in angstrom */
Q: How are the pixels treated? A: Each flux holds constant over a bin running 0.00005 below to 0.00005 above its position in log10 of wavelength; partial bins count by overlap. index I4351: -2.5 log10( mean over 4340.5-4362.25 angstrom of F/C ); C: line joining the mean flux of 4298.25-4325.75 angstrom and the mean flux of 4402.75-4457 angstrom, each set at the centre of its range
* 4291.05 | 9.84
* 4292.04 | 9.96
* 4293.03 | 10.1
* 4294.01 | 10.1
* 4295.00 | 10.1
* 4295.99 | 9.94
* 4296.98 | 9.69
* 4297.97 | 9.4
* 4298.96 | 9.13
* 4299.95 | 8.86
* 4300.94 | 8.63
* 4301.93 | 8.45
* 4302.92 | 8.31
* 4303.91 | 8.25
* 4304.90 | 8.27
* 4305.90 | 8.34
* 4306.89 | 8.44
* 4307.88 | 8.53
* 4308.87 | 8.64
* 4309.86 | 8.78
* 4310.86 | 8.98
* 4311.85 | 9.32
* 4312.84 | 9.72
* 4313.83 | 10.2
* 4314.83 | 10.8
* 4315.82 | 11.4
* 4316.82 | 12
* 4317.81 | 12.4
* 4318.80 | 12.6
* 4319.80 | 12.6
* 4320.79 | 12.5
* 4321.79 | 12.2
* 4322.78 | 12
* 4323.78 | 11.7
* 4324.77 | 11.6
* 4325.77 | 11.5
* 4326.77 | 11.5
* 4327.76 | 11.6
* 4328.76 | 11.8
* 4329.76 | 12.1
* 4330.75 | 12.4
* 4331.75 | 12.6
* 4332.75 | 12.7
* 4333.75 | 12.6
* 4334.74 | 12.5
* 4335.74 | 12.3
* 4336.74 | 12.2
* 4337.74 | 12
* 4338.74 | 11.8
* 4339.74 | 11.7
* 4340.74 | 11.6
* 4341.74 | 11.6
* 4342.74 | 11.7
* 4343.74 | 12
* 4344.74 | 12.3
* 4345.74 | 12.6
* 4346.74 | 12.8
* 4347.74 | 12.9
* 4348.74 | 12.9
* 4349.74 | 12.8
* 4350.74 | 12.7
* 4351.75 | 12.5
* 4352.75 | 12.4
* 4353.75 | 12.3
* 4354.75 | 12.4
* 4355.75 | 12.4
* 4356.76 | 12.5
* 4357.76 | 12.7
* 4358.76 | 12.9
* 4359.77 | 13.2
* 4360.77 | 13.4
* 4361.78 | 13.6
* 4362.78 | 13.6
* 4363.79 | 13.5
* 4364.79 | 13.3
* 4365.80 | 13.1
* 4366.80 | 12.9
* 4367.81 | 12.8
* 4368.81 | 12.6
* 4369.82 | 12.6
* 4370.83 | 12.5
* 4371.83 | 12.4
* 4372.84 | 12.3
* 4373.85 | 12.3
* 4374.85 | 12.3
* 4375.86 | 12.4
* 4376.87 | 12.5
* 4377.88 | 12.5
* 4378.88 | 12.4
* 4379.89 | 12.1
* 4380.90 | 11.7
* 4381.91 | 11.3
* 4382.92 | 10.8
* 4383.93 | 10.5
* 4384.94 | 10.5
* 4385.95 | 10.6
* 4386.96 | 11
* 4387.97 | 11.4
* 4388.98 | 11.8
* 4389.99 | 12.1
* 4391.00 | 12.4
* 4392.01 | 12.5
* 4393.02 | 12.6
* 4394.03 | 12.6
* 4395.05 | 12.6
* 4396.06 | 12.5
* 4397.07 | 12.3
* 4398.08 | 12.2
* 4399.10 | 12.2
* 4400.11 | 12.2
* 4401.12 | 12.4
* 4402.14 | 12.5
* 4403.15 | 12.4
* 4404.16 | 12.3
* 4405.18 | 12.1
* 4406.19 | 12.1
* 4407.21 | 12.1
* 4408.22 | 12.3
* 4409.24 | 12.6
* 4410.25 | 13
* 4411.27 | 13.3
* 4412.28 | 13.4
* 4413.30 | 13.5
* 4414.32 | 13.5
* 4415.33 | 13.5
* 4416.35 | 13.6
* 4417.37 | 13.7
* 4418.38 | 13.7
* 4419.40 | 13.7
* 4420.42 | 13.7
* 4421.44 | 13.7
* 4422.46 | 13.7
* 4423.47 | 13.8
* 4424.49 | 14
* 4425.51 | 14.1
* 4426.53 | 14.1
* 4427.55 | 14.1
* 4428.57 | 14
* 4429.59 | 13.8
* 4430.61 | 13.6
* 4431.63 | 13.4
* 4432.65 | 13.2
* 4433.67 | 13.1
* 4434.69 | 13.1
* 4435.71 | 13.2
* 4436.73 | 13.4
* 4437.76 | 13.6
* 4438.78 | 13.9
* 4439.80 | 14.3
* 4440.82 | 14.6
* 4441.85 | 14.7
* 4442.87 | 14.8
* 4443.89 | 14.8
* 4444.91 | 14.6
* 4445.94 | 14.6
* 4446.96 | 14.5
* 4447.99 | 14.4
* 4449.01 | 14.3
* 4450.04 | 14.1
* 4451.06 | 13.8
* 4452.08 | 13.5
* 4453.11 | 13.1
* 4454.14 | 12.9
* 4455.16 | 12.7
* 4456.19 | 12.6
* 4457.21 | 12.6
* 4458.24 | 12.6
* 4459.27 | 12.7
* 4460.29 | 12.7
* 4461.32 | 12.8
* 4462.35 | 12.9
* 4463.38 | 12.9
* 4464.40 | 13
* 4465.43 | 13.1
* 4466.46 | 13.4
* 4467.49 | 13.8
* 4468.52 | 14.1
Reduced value -0.12 mag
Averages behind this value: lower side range 10.1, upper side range 13.6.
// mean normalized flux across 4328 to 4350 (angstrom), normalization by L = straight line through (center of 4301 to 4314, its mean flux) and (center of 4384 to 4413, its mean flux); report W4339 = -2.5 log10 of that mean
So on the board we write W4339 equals -0.23 mag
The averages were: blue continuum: 8.75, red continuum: 12.2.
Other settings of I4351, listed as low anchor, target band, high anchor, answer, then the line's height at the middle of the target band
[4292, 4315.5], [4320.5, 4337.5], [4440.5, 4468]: -0.213 mag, 9.94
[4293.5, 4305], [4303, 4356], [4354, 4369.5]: -0.043 mag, 11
